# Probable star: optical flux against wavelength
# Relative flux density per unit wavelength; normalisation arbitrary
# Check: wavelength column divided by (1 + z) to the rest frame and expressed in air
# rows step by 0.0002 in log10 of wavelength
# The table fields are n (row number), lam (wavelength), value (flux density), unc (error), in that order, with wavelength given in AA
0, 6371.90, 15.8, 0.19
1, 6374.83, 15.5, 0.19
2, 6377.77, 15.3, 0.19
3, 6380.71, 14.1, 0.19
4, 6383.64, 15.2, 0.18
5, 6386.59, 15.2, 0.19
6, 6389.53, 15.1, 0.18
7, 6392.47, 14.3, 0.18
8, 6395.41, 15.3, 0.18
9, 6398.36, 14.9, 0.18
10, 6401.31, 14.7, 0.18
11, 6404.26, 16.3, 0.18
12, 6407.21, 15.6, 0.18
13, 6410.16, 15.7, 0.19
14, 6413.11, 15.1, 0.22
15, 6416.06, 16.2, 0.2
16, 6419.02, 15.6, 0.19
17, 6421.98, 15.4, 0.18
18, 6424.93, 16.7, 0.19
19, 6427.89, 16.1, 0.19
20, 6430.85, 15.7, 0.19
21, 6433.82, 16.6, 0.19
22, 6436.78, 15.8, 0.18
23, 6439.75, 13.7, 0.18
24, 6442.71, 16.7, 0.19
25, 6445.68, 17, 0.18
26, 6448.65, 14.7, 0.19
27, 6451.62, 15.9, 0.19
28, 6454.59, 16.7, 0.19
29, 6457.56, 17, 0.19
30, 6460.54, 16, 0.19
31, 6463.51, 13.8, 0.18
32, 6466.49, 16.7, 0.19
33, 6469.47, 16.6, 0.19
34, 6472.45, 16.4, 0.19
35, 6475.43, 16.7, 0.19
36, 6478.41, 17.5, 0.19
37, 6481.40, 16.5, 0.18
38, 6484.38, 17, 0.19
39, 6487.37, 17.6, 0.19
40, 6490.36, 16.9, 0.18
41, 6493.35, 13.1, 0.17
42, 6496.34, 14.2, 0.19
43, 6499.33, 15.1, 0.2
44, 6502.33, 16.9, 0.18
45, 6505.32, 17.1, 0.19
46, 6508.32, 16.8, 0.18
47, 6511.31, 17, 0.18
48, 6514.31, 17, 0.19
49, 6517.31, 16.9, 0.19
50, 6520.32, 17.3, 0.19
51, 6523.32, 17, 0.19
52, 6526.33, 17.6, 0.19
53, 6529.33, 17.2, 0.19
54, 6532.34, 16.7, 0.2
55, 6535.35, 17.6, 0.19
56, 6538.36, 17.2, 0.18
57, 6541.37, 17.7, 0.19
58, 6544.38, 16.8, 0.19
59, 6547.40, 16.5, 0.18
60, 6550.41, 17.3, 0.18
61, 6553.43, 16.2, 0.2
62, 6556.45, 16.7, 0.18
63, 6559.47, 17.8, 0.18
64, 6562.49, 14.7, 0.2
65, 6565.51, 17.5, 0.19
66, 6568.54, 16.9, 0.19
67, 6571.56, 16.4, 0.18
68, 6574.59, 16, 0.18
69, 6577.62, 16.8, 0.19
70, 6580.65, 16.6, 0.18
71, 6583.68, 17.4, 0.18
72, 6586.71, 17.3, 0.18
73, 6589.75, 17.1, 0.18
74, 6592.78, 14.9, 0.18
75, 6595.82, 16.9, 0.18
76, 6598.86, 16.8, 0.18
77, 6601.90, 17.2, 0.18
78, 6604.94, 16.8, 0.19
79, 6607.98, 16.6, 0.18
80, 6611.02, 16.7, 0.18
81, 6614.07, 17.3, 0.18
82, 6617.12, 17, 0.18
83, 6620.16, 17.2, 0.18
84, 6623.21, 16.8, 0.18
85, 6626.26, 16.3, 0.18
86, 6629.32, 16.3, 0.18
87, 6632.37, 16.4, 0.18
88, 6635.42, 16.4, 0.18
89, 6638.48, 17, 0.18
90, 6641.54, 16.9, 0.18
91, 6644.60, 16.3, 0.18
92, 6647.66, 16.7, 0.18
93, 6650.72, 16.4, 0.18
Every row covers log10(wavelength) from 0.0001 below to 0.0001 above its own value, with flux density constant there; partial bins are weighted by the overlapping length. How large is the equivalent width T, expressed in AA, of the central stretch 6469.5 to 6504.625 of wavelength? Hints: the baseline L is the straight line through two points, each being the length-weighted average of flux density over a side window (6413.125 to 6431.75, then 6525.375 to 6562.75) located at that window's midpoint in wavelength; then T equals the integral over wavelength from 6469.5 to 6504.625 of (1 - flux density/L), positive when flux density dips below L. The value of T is 0.6 AA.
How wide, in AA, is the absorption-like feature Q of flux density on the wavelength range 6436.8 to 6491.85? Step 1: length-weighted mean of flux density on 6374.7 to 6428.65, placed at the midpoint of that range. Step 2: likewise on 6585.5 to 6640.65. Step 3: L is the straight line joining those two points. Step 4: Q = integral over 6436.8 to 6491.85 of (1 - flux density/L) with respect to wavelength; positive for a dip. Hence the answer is -1.8 AA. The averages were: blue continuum 15.4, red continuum 16.7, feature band 16.3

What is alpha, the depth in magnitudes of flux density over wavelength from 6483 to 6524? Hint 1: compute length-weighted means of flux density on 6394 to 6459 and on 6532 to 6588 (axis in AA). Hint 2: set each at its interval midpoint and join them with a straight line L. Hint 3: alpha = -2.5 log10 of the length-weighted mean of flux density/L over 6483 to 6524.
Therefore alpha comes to 0.000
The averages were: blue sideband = 15.8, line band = 16.4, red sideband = 16.8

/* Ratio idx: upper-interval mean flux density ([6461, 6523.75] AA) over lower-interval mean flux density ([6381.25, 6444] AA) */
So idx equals 1.1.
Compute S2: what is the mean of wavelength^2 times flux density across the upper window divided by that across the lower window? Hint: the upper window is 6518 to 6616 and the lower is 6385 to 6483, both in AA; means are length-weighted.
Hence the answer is 1.11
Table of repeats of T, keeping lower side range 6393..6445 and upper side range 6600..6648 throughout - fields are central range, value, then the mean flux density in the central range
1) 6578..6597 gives -0.2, 16.7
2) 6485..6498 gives 0.4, 15.5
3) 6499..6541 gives -2.2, 17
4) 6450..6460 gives -0.4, 16.5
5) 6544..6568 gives -0.5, 16.7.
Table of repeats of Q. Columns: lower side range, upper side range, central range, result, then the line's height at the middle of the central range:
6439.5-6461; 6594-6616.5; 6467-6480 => -0.47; 16.2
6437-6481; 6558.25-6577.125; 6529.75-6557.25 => -0.90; 16.4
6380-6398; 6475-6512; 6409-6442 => -0.68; 15.4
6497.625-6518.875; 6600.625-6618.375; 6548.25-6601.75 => 0.51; 16.8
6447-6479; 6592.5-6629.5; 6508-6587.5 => -2.07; 16.5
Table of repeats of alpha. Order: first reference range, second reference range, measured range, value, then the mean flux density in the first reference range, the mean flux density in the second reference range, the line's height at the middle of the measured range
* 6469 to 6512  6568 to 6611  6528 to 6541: -0.05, 16.3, 16.7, 16.5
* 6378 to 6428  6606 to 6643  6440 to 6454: -0.02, 15.4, 16.7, 15.6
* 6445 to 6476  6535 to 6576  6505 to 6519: -0.03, 16.1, 16.8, 16.5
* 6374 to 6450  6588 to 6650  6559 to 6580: -0.01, 15.5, 16.7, 16.4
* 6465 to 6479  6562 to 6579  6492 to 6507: 0.09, 16.7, 16.5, 16.7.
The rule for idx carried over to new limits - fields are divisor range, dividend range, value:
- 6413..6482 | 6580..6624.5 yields 1.05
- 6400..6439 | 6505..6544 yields 1.09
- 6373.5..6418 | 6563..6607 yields 1.10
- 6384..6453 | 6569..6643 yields 1.07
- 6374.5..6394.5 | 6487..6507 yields 1.05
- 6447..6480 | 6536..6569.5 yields 1.04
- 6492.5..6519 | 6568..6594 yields 1.03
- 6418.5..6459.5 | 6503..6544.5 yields 1.07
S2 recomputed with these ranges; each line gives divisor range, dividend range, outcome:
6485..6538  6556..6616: 1.03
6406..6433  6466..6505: 1.05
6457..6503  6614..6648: 1.09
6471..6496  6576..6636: 1.06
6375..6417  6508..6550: 1.17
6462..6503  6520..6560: 1.08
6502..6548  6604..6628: 1.01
